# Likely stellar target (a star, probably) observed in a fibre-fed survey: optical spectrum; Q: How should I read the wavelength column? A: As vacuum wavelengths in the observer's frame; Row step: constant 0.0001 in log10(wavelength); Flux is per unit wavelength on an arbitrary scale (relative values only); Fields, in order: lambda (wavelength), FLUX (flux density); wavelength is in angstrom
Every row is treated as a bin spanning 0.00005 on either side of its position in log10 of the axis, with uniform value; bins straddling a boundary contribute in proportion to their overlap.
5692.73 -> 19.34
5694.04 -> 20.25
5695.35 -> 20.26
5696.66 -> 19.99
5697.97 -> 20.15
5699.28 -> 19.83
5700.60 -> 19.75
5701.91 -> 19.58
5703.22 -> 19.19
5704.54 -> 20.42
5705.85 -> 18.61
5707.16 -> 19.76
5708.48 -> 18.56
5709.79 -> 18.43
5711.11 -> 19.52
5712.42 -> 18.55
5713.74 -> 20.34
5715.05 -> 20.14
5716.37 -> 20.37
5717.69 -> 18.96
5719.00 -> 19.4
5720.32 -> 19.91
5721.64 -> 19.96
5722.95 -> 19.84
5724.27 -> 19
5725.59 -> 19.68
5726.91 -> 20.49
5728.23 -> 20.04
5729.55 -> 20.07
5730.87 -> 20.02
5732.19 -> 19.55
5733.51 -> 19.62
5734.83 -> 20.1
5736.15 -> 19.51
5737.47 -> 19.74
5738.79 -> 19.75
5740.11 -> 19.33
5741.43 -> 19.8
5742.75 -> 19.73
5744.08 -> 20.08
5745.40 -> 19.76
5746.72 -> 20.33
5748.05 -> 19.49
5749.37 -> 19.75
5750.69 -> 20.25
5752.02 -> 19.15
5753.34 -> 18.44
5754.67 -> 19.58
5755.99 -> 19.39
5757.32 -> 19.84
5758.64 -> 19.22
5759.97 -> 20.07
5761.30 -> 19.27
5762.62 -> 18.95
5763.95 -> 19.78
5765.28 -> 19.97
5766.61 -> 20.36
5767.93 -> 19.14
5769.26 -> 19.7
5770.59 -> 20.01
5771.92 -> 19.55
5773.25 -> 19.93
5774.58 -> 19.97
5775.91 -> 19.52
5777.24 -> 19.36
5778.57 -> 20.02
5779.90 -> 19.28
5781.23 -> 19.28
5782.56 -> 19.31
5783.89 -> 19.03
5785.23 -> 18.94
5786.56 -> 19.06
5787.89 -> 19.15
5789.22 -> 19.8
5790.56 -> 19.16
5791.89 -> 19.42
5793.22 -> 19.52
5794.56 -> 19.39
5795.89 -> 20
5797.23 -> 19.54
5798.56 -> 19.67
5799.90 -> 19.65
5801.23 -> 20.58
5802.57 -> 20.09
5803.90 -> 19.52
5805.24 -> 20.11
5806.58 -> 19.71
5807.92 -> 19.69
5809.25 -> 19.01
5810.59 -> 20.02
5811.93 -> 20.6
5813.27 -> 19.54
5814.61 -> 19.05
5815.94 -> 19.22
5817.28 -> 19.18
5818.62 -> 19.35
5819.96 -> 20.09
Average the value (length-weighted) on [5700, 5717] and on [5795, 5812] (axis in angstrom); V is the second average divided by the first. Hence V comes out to 1.0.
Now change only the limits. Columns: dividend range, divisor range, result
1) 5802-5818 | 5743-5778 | 1.00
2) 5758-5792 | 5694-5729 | 0.99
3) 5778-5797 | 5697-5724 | 0.99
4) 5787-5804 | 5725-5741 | 0.99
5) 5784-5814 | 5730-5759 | 1.00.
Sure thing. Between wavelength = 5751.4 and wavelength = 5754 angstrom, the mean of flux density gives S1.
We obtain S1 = 18.8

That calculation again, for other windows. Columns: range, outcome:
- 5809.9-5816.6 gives 19.7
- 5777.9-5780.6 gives 19.7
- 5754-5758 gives 19.6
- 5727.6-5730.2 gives 20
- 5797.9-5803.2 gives 20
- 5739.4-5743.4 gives 19.6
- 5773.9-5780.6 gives 19.6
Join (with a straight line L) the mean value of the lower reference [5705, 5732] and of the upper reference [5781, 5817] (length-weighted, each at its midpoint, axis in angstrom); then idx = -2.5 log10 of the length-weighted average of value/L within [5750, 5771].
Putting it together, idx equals 0.00 mag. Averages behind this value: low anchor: 19.6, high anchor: 19.6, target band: 19.6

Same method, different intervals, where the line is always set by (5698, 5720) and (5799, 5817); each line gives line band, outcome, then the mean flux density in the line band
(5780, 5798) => 0.019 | 19.4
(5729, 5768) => -0.005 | 19.7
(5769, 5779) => -0.005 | 19.7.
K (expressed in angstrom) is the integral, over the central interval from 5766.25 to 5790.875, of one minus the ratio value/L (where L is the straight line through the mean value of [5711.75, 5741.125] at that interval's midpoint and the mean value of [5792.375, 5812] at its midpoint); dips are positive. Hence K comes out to 0.3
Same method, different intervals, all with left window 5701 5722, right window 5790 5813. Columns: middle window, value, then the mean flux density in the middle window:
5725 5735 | -0.2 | 19.9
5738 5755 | -0.1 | 19.7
